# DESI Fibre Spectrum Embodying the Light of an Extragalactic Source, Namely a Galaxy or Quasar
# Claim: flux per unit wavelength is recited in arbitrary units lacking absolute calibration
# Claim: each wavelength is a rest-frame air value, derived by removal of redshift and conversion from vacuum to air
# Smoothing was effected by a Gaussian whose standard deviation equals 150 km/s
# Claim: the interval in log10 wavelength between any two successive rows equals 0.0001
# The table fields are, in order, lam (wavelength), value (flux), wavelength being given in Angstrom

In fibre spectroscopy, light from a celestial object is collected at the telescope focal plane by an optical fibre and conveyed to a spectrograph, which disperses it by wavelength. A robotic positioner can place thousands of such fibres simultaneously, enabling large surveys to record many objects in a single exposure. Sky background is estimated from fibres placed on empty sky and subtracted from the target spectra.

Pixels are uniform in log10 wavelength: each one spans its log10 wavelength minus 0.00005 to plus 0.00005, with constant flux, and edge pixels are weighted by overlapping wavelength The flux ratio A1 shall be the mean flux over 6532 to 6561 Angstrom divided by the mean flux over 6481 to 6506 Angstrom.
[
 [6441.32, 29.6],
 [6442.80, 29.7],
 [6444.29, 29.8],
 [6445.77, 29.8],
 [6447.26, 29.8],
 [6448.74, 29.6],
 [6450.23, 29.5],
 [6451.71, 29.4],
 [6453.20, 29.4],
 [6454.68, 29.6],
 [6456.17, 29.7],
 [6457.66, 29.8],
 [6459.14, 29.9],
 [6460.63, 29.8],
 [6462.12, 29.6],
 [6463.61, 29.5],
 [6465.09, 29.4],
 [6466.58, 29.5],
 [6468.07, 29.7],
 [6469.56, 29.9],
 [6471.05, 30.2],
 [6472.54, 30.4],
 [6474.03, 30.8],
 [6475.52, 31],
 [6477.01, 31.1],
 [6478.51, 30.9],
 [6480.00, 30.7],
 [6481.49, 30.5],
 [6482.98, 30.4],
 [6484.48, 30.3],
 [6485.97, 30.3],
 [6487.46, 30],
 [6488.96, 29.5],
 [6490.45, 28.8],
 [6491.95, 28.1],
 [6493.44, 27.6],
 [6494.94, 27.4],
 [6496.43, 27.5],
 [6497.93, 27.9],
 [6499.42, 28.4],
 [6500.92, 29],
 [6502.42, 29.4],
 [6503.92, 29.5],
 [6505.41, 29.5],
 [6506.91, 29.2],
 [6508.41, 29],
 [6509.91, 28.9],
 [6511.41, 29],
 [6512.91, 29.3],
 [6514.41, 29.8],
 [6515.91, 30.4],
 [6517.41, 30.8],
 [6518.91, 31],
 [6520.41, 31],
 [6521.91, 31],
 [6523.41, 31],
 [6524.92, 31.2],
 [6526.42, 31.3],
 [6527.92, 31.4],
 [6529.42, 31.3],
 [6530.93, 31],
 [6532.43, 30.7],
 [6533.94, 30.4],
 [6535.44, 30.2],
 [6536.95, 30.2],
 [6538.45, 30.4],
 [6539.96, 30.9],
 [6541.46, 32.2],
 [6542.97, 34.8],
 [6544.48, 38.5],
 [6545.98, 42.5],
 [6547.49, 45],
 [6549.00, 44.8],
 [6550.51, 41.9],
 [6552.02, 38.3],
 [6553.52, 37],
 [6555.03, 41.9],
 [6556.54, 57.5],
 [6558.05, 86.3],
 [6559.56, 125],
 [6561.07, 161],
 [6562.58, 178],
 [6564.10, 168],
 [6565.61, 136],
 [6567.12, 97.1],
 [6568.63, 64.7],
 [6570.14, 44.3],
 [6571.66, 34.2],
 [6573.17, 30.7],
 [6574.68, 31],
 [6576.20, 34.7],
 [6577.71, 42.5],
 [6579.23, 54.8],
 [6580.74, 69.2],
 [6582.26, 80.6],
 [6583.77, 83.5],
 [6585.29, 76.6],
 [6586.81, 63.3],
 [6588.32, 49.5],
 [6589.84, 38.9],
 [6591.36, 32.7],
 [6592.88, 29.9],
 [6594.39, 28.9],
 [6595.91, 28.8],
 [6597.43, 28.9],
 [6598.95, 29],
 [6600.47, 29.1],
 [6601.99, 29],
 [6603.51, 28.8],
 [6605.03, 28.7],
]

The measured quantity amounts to 1.6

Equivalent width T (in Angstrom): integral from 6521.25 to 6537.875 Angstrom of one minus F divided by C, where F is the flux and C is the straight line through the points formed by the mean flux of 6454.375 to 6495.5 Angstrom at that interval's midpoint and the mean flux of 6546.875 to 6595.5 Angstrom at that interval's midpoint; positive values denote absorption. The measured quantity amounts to 6.5 Angstrom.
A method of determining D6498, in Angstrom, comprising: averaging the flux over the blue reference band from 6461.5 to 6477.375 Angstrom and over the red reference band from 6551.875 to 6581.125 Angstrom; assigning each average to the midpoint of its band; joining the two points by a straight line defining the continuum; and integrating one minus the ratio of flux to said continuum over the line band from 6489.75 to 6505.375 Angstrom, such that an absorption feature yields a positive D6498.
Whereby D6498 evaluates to 5.5 Angstrom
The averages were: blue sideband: 30.1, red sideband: 77.5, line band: 28.4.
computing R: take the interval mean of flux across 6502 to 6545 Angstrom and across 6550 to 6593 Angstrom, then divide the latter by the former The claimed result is 2.3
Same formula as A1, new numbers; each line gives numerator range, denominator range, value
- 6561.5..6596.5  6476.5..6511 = 2.26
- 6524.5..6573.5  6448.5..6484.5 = 1.95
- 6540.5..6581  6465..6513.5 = 2.27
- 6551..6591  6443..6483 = 2.45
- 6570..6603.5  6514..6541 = 1.42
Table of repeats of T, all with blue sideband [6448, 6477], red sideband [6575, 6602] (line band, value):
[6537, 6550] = 1.1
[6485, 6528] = 7.3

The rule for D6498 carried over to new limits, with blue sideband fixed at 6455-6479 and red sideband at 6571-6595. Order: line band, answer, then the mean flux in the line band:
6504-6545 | 8.93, 30.8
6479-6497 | 2.22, 29.3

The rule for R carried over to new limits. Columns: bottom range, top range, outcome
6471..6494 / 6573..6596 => 1.65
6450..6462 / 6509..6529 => 1.03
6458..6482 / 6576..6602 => 1.55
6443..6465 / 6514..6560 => 1.31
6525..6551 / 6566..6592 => 1.62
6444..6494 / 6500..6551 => 1.08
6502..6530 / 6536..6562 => 1.81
